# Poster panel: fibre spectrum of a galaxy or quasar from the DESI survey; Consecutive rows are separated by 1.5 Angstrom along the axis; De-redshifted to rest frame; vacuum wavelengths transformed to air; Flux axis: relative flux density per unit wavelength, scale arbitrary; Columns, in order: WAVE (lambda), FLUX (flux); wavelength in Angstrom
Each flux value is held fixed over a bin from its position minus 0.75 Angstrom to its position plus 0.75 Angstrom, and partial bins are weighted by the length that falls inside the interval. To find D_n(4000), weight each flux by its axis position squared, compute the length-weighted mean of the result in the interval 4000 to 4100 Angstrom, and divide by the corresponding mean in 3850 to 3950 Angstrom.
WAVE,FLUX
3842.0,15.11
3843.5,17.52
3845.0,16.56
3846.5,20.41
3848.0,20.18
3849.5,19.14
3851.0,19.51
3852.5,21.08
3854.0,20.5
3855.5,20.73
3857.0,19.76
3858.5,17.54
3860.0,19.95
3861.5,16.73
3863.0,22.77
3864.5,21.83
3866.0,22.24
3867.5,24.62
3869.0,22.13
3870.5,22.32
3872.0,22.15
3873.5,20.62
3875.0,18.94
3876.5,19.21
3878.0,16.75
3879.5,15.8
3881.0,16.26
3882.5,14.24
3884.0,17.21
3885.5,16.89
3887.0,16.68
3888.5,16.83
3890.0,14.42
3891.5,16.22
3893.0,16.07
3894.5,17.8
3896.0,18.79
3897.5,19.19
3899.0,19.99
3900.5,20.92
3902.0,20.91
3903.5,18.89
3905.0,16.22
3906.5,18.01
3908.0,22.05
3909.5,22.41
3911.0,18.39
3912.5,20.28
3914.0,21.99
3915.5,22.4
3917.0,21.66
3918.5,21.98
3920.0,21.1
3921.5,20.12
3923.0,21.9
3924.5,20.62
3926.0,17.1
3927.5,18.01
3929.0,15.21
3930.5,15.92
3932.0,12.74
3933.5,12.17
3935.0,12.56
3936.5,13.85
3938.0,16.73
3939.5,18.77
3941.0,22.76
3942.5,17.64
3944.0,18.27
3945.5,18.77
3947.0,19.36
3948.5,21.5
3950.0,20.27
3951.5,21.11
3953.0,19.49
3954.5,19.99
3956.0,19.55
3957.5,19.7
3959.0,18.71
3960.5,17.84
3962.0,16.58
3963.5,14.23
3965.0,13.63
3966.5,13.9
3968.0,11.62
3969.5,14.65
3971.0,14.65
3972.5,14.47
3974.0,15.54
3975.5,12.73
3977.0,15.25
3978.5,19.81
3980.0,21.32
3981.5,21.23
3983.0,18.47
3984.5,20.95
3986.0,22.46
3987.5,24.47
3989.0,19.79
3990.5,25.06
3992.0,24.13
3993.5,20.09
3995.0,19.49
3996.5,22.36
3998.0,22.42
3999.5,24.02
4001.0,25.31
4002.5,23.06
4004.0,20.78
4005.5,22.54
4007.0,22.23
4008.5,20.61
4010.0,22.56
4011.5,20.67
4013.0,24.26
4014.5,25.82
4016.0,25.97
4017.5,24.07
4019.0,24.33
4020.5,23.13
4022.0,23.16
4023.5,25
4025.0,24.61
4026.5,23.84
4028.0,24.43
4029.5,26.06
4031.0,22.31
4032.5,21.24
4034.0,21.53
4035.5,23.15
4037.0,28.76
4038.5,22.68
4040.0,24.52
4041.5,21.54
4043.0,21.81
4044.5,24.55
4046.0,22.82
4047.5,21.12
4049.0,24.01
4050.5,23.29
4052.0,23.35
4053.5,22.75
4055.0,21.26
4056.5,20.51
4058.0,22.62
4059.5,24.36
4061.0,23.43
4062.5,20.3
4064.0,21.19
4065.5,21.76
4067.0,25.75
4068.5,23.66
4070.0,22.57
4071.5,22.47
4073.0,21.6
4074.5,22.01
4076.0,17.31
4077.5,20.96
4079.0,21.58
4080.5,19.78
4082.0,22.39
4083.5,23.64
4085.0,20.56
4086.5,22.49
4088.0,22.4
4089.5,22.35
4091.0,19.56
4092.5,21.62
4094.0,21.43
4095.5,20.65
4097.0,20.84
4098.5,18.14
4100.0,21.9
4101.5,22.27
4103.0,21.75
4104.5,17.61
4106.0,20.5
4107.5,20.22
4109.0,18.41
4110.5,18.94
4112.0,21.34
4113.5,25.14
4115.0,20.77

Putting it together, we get 1.29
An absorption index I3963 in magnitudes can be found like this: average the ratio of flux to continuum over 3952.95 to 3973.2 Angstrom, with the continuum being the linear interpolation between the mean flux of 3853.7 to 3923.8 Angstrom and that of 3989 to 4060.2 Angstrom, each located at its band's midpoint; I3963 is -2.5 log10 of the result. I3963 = 0.300 mag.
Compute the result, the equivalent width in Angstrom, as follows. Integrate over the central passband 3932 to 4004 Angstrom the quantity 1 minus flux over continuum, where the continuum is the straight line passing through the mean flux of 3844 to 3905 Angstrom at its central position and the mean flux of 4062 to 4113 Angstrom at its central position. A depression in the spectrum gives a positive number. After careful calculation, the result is 4.7 Angstrom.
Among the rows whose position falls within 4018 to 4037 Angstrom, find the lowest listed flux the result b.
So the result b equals 21.24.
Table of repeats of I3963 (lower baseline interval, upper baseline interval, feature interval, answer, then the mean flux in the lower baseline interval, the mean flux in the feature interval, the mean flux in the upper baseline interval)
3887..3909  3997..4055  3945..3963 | 0.06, 18.3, 19.3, 23.3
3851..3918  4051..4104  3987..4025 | -0.11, 19.3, 23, 21.7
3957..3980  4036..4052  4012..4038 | -0.13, 15.7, 24.2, 23.5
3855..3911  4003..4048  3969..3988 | 0.21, 19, 18.1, 23.3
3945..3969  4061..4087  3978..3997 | -0.14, 17.8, 21.5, 21.8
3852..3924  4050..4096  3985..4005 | -0.08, 19.5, 22.6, 21.9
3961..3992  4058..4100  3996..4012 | -0.19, 17.7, 22.4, 21.7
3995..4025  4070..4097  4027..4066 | -0.03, 23.2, 22.9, 21.4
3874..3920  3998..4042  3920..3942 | 0.16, 18.6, 17.2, 23.5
